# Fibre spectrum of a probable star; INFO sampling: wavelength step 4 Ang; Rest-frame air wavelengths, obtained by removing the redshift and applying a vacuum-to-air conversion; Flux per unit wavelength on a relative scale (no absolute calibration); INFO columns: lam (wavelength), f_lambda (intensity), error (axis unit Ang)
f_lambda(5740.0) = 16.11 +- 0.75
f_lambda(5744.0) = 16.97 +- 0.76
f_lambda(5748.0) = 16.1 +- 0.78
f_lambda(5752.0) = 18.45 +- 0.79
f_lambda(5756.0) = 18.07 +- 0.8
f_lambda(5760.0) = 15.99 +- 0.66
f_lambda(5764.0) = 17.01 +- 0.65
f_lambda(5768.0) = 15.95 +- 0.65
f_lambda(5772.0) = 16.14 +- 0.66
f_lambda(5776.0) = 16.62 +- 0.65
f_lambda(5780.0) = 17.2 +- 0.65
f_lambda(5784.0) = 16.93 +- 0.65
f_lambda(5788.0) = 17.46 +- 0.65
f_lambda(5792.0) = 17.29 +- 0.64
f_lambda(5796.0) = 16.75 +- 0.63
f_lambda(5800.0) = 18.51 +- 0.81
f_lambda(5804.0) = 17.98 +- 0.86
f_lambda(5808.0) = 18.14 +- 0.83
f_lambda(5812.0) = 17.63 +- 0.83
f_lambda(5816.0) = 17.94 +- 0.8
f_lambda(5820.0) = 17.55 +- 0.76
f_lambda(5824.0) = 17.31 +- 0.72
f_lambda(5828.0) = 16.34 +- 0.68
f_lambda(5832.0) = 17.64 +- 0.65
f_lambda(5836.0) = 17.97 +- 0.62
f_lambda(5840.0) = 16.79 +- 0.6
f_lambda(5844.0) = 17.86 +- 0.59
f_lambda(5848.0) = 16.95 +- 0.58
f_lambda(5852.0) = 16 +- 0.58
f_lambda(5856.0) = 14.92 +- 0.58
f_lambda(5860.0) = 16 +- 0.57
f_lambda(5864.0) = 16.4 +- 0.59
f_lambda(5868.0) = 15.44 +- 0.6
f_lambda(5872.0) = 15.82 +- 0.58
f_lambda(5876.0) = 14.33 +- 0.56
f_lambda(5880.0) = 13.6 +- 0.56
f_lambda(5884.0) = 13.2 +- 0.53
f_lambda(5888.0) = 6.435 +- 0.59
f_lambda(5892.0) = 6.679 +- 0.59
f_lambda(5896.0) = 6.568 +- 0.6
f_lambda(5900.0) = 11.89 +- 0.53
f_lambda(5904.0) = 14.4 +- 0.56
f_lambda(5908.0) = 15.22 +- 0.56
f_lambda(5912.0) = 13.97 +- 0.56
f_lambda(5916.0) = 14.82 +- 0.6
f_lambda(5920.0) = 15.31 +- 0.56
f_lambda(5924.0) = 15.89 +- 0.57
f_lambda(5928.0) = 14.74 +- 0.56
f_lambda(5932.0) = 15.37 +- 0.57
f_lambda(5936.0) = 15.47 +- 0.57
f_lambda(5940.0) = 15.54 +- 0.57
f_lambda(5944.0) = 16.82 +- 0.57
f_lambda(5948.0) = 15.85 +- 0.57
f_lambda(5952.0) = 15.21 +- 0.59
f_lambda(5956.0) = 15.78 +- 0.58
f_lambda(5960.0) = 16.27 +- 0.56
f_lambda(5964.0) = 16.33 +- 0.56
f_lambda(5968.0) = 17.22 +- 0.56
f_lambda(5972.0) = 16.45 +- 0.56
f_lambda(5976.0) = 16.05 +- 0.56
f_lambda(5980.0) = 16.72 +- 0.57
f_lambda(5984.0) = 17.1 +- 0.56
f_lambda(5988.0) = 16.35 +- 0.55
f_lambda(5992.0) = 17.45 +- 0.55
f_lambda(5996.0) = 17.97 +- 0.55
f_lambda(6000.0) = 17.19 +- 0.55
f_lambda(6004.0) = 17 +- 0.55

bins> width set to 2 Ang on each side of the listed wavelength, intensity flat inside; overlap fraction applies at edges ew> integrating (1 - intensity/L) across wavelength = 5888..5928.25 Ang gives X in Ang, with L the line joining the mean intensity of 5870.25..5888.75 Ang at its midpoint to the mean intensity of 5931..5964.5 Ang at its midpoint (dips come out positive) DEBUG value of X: 5.0 Ang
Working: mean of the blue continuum 13.1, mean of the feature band 12.5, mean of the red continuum 15.8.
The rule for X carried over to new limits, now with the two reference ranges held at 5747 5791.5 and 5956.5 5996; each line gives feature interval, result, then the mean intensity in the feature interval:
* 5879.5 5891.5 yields 4.70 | 10.2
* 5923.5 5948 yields 1.61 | 15.6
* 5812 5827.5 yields -0.56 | 17.5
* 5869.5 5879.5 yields 1.15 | 14.9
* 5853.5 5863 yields 0.70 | 15.6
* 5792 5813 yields -1.08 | 17.8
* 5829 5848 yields -0.66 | 17.4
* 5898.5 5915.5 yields 2.80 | 14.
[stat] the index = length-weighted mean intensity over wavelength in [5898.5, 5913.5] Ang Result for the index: 13.9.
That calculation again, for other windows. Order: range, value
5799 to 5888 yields 16.3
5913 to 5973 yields 15.8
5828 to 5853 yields 17.2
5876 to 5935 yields 12.8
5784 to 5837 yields 17.5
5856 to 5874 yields 15.8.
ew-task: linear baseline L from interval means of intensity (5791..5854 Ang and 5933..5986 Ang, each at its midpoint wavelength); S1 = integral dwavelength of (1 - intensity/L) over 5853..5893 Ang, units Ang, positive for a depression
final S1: 8.2 Ang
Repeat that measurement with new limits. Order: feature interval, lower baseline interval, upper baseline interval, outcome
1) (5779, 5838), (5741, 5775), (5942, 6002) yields -2.68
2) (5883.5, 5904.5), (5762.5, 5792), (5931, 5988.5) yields 9.09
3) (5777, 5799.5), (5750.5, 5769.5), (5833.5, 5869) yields -0.37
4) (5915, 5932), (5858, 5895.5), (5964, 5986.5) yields -0.67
